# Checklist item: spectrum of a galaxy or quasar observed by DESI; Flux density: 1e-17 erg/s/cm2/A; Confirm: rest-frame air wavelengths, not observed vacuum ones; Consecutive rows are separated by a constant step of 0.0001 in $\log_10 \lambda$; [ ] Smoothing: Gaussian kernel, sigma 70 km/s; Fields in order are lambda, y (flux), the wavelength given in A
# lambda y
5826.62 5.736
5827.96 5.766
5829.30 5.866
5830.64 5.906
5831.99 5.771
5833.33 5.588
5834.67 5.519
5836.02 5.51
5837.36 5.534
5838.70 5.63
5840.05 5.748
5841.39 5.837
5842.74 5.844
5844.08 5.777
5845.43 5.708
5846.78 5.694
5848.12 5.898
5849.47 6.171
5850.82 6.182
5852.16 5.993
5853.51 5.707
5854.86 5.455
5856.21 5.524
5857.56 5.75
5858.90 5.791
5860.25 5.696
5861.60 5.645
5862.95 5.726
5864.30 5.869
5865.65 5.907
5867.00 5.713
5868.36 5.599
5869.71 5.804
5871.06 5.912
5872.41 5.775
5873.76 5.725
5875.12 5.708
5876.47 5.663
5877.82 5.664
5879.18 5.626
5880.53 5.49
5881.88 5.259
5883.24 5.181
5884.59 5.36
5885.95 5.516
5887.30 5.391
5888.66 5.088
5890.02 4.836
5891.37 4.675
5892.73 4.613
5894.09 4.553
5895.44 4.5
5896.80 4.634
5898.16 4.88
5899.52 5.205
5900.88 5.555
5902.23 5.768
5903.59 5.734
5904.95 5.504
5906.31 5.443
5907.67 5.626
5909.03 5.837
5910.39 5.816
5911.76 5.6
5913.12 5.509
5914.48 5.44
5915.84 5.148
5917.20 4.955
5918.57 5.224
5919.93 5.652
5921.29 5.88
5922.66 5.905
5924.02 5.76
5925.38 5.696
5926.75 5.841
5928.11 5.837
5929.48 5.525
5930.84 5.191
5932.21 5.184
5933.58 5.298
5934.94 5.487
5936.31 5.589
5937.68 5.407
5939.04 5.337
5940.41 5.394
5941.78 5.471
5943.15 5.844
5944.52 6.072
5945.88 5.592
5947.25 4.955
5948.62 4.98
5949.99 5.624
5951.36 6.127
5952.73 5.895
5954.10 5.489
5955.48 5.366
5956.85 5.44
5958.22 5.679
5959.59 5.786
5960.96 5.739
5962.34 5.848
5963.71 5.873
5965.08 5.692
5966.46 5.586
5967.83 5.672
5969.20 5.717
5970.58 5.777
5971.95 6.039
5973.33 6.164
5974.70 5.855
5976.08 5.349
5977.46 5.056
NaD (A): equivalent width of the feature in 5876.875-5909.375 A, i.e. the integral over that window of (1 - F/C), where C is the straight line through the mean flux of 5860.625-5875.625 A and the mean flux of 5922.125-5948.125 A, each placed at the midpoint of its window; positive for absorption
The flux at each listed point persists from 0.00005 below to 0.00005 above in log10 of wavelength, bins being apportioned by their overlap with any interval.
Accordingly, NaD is 2.48 A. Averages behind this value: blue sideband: 5.76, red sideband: 5.54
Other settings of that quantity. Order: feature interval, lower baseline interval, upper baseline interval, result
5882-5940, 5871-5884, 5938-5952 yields 2.1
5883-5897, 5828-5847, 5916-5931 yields 1.7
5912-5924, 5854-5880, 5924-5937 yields 0.2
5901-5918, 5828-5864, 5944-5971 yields 0.5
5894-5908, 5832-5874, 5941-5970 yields 1.1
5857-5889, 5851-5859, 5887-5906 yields -1.1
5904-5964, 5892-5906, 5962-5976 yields -1.3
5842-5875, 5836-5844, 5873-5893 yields -1.4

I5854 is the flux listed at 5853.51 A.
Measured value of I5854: 5.707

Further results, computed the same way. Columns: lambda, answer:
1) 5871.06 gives 5.912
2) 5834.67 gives 5.519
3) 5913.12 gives 5.509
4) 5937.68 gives 5.407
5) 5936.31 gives 5.589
